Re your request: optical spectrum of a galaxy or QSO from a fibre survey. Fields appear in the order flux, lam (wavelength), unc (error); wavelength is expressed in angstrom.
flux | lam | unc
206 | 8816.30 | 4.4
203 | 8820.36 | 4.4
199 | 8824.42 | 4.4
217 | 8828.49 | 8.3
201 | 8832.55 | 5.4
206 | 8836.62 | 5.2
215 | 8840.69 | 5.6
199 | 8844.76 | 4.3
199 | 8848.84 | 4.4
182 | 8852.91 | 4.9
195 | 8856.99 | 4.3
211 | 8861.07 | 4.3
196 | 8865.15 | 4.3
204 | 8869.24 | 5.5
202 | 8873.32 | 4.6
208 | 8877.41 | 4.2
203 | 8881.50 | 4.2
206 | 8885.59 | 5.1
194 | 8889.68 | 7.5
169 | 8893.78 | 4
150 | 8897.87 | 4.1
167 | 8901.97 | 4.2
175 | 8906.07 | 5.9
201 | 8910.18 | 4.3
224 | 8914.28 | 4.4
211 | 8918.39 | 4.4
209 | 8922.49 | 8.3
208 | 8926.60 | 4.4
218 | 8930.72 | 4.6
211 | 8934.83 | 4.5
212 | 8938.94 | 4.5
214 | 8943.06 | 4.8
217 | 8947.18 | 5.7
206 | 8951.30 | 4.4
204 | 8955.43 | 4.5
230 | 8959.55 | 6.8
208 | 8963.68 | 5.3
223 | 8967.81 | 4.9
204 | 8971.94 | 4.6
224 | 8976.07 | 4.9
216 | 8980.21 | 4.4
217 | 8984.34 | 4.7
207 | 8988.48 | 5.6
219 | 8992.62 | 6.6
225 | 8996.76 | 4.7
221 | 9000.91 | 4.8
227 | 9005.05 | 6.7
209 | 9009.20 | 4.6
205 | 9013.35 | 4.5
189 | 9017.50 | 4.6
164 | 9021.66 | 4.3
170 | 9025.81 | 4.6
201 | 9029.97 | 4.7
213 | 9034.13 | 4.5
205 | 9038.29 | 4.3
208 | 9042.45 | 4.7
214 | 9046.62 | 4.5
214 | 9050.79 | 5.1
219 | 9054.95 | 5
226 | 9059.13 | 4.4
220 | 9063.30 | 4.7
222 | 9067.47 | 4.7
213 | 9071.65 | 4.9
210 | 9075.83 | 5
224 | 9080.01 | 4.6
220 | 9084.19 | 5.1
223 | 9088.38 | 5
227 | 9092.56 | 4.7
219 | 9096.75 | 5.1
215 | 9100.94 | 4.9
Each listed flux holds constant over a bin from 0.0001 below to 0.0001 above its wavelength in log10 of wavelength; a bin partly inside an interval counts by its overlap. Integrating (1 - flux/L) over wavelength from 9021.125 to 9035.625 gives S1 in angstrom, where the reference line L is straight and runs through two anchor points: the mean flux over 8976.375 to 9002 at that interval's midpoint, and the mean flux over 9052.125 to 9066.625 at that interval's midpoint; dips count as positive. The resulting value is 2.1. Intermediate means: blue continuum 218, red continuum 221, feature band 188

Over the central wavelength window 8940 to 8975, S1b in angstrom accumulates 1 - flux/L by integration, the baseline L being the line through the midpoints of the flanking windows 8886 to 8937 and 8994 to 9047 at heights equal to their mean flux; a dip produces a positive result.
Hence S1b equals -2.59 angstrom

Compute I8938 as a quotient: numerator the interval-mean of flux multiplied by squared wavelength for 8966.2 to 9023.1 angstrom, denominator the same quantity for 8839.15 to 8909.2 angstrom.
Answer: 1.13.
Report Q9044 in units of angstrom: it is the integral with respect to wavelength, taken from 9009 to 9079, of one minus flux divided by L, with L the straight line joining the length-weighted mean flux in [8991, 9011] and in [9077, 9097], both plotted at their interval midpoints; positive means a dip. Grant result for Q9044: 4.8 angstrom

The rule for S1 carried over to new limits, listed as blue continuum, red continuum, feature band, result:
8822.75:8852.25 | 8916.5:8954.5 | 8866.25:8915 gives 4.0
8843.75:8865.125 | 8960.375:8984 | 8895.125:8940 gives 2.0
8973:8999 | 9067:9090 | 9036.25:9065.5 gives 0.4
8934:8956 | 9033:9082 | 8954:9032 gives 1.6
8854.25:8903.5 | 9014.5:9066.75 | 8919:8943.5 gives -2.0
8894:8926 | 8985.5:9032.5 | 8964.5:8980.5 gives -1.4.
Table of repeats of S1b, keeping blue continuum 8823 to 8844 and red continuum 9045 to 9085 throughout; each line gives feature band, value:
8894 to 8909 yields 3.1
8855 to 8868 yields 0.5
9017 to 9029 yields 2.3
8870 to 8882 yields 0.3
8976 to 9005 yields -0.5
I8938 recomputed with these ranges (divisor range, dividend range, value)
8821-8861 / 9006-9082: 1.07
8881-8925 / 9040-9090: 1.18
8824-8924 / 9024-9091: 1.12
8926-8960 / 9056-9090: 1.06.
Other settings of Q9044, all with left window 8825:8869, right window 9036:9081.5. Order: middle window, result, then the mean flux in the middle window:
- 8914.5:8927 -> -0.3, 212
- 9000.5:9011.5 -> -0.3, 218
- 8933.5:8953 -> -0.4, 212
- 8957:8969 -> -0.6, 219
